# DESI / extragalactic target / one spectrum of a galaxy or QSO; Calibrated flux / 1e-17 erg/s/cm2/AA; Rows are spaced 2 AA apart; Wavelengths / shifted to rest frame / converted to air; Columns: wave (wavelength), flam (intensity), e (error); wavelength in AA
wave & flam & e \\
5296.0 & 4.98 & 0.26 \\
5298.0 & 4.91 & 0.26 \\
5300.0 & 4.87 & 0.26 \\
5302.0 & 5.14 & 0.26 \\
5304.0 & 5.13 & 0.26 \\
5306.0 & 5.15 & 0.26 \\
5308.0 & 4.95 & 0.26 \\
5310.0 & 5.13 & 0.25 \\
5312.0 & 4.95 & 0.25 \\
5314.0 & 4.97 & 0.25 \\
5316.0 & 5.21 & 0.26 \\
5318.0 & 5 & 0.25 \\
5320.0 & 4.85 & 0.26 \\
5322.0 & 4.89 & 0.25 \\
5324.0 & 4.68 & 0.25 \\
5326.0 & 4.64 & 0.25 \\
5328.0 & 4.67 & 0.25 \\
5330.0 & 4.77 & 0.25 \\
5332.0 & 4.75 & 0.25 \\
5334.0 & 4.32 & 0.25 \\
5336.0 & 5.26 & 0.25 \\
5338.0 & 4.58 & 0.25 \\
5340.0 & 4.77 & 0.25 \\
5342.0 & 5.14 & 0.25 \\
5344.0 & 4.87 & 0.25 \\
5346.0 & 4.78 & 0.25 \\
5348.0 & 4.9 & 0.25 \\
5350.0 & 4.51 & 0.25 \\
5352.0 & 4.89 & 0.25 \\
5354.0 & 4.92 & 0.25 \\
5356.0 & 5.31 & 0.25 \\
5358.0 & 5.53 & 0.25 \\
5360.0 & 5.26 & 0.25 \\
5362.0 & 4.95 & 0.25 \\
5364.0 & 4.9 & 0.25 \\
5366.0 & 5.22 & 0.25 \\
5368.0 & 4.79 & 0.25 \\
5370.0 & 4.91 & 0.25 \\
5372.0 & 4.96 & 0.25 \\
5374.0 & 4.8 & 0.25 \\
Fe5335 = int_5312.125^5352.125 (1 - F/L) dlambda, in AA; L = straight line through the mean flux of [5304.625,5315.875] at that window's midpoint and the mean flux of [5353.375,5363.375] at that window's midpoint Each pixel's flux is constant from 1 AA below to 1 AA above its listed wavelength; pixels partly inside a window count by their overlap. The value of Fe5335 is 2.3 AA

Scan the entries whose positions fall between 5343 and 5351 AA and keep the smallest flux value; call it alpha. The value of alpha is 4.51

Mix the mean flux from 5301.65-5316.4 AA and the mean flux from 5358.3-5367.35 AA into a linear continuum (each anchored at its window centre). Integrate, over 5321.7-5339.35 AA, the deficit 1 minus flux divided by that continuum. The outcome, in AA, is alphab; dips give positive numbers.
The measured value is 1.25 AA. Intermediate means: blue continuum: 5.07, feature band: 4.72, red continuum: 5.11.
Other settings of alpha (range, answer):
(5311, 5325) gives 4.68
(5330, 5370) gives 4.32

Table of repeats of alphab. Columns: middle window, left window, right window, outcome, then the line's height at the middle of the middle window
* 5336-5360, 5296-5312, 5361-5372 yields 0.1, 4.98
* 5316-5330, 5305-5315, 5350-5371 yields 0.6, 5.03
